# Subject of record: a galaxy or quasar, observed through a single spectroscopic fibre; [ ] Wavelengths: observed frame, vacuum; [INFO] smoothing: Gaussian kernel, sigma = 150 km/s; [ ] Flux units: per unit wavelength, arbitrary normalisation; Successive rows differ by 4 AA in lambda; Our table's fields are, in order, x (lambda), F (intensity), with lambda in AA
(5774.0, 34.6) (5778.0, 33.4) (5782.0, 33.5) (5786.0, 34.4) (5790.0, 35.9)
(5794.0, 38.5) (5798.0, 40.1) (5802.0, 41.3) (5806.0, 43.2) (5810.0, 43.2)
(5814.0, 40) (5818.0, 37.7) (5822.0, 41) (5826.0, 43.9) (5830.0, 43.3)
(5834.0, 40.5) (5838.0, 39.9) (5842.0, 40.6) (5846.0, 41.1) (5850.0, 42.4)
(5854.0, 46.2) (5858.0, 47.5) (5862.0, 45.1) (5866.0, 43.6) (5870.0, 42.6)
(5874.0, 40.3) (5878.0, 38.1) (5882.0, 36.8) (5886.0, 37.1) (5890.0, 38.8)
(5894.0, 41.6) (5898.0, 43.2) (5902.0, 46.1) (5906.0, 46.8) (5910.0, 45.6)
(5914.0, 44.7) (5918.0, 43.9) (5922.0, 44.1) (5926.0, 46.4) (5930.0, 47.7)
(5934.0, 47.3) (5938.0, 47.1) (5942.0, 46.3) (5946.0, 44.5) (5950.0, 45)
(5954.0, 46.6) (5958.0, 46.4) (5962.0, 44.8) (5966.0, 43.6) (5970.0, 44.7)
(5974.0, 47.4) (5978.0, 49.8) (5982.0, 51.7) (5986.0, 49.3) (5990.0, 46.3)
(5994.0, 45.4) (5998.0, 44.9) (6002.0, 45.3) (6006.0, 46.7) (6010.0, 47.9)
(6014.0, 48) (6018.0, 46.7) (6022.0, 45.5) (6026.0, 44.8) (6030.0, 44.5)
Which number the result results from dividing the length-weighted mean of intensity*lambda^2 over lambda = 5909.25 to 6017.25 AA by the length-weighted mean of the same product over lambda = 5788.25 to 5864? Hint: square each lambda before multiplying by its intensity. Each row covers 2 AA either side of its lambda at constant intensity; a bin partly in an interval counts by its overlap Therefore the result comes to 1.17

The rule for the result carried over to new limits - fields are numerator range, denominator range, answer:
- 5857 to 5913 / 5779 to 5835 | 1.10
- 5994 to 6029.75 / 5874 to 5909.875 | 1.16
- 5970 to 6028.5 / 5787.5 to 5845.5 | 1.23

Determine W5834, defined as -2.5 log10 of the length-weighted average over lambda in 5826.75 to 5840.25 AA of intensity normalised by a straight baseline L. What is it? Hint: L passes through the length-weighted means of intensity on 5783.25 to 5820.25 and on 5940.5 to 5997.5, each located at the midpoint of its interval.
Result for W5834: -0.022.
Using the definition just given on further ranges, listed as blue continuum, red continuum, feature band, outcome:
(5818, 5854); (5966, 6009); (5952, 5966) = 0.01 mag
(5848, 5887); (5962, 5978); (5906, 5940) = -0.04 mag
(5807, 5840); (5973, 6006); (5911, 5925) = 0.01 mag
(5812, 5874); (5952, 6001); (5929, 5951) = -0.02 mag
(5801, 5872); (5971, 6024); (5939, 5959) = 0.00 mag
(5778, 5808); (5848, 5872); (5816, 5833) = -0.01 mag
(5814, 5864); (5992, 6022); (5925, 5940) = -0.06 mag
